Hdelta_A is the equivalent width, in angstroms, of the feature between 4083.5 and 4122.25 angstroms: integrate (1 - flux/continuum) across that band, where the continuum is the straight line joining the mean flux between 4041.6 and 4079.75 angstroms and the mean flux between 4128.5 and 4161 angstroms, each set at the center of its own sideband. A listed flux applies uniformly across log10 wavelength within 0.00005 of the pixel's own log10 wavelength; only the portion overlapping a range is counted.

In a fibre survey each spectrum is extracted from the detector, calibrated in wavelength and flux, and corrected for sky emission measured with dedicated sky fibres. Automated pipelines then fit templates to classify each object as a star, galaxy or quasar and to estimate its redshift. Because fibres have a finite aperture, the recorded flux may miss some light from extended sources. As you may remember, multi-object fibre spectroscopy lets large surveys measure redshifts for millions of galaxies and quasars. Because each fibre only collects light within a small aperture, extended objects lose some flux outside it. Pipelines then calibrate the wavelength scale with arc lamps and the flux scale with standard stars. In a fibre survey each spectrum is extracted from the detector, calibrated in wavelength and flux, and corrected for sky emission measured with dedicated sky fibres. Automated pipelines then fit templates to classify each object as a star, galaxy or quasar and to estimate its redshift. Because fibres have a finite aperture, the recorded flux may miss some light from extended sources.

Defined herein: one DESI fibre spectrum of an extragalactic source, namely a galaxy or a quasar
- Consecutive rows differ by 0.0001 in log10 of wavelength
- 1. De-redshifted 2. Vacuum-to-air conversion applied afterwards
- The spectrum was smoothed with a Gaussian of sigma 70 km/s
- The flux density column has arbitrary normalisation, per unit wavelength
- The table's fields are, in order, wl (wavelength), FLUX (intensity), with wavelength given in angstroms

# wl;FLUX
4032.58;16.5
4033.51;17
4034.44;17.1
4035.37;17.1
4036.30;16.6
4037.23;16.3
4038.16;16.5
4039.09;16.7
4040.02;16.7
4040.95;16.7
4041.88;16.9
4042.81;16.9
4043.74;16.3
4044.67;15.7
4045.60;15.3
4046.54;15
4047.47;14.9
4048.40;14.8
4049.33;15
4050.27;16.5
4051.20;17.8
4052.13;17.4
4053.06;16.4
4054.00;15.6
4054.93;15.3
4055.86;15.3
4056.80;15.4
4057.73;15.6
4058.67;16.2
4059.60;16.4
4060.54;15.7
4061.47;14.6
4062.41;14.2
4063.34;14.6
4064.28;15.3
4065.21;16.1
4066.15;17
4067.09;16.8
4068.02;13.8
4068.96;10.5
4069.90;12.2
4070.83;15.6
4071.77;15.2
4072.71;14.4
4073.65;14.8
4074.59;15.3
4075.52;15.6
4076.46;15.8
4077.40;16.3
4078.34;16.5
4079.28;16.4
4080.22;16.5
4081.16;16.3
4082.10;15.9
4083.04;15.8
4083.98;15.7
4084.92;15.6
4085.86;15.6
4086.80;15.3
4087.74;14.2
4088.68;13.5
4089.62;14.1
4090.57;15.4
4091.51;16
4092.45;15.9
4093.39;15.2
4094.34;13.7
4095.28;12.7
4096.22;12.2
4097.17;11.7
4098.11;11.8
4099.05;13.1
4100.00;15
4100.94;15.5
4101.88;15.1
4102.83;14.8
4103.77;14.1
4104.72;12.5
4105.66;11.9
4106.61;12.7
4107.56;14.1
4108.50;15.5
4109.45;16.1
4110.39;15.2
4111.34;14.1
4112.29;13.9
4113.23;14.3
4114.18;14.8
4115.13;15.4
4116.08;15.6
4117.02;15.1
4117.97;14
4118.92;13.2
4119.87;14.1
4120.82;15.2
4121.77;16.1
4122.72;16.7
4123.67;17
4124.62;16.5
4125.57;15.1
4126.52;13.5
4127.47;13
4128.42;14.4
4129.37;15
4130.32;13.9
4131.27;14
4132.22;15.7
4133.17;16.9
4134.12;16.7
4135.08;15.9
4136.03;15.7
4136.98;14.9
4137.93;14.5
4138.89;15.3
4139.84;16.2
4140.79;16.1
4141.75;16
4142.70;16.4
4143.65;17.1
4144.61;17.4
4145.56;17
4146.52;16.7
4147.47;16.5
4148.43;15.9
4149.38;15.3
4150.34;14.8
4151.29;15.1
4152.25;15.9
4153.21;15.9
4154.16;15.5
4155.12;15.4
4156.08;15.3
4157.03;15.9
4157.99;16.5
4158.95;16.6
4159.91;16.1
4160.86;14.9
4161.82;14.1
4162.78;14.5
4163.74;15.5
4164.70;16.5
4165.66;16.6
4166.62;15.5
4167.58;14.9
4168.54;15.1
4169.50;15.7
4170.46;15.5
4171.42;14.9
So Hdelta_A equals 3.10 angstroms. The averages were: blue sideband 15.5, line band 14.4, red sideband 15.8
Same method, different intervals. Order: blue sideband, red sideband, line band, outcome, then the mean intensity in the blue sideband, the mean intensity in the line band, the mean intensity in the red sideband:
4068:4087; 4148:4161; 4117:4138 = 0.6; 15.2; 15.1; 15.7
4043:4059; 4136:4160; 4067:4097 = 1.8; 15.8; 14.9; 15.9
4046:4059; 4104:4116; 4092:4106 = 0.8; 15.8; 13.7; 14.2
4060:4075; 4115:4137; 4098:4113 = 0.9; 14.8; 14.2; 15.2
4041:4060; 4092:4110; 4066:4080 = 0.0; 16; 15.1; 13.9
